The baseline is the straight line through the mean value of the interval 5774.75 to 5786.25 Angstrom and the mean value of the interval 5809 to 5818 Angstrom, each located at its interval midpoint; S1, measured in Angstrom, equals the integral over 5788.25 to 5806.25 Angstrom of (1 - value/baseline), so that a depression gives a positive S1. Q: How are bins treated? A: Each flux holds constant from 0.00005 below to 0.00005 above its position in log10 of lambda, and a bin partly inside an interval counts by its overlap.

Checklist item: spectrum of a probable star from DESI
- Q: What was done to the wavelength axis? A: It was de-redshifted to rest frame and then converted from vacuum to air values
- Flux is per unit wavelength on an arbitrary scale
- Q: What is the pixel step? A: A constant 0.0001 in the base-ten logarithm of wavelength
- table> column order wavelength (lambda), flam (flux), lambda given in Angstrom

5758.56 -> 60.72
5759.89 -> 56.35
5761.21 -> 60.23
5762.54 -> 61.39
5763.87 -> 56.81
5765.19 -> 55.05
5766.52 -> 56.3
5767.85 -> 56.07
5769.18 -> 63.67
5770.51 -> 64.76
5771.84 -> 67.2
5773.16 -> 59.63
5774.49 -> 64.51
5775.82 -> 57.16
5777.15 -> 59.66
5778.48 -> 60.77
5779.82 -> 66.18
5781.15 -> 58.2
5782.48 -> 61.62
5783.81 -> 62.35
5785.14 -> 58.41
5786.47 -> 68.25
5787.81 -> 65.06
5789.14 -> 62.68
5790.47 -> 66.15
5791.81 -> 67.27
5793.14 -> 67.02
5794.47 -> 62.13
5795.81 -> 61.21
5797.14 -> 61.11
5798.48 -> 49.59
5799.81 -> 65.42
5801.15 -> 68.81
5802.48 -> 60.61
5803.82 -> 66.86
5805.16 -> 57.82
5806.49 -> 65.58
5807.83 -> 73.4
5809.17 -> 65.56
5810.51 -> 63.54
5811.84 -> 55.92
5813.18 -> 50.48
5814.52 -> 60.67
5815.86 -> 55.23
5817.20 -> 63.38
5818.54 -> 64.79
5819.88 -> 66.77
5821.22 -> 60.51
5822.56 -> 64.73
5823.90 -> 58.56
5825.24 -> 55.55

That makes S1 -0.9 Angstrom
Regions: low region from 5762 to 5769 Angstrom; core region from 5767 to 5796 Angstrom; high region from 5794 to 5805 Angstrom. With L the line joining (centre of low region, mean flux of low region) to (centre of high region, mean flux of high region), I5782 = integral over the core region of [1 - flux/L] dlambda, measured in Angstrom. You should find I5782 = -1.6 Angstrom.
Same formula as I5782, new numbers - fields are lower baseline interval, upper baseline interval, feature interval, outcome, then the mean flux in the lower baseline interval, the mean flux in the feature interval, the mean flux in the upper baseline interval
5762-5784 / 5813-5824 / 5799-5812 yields -0.8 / 60.6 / 64.5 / 61.1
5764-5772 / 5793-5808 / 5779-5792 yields -0.4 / 59.8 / 63.4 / 62.8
